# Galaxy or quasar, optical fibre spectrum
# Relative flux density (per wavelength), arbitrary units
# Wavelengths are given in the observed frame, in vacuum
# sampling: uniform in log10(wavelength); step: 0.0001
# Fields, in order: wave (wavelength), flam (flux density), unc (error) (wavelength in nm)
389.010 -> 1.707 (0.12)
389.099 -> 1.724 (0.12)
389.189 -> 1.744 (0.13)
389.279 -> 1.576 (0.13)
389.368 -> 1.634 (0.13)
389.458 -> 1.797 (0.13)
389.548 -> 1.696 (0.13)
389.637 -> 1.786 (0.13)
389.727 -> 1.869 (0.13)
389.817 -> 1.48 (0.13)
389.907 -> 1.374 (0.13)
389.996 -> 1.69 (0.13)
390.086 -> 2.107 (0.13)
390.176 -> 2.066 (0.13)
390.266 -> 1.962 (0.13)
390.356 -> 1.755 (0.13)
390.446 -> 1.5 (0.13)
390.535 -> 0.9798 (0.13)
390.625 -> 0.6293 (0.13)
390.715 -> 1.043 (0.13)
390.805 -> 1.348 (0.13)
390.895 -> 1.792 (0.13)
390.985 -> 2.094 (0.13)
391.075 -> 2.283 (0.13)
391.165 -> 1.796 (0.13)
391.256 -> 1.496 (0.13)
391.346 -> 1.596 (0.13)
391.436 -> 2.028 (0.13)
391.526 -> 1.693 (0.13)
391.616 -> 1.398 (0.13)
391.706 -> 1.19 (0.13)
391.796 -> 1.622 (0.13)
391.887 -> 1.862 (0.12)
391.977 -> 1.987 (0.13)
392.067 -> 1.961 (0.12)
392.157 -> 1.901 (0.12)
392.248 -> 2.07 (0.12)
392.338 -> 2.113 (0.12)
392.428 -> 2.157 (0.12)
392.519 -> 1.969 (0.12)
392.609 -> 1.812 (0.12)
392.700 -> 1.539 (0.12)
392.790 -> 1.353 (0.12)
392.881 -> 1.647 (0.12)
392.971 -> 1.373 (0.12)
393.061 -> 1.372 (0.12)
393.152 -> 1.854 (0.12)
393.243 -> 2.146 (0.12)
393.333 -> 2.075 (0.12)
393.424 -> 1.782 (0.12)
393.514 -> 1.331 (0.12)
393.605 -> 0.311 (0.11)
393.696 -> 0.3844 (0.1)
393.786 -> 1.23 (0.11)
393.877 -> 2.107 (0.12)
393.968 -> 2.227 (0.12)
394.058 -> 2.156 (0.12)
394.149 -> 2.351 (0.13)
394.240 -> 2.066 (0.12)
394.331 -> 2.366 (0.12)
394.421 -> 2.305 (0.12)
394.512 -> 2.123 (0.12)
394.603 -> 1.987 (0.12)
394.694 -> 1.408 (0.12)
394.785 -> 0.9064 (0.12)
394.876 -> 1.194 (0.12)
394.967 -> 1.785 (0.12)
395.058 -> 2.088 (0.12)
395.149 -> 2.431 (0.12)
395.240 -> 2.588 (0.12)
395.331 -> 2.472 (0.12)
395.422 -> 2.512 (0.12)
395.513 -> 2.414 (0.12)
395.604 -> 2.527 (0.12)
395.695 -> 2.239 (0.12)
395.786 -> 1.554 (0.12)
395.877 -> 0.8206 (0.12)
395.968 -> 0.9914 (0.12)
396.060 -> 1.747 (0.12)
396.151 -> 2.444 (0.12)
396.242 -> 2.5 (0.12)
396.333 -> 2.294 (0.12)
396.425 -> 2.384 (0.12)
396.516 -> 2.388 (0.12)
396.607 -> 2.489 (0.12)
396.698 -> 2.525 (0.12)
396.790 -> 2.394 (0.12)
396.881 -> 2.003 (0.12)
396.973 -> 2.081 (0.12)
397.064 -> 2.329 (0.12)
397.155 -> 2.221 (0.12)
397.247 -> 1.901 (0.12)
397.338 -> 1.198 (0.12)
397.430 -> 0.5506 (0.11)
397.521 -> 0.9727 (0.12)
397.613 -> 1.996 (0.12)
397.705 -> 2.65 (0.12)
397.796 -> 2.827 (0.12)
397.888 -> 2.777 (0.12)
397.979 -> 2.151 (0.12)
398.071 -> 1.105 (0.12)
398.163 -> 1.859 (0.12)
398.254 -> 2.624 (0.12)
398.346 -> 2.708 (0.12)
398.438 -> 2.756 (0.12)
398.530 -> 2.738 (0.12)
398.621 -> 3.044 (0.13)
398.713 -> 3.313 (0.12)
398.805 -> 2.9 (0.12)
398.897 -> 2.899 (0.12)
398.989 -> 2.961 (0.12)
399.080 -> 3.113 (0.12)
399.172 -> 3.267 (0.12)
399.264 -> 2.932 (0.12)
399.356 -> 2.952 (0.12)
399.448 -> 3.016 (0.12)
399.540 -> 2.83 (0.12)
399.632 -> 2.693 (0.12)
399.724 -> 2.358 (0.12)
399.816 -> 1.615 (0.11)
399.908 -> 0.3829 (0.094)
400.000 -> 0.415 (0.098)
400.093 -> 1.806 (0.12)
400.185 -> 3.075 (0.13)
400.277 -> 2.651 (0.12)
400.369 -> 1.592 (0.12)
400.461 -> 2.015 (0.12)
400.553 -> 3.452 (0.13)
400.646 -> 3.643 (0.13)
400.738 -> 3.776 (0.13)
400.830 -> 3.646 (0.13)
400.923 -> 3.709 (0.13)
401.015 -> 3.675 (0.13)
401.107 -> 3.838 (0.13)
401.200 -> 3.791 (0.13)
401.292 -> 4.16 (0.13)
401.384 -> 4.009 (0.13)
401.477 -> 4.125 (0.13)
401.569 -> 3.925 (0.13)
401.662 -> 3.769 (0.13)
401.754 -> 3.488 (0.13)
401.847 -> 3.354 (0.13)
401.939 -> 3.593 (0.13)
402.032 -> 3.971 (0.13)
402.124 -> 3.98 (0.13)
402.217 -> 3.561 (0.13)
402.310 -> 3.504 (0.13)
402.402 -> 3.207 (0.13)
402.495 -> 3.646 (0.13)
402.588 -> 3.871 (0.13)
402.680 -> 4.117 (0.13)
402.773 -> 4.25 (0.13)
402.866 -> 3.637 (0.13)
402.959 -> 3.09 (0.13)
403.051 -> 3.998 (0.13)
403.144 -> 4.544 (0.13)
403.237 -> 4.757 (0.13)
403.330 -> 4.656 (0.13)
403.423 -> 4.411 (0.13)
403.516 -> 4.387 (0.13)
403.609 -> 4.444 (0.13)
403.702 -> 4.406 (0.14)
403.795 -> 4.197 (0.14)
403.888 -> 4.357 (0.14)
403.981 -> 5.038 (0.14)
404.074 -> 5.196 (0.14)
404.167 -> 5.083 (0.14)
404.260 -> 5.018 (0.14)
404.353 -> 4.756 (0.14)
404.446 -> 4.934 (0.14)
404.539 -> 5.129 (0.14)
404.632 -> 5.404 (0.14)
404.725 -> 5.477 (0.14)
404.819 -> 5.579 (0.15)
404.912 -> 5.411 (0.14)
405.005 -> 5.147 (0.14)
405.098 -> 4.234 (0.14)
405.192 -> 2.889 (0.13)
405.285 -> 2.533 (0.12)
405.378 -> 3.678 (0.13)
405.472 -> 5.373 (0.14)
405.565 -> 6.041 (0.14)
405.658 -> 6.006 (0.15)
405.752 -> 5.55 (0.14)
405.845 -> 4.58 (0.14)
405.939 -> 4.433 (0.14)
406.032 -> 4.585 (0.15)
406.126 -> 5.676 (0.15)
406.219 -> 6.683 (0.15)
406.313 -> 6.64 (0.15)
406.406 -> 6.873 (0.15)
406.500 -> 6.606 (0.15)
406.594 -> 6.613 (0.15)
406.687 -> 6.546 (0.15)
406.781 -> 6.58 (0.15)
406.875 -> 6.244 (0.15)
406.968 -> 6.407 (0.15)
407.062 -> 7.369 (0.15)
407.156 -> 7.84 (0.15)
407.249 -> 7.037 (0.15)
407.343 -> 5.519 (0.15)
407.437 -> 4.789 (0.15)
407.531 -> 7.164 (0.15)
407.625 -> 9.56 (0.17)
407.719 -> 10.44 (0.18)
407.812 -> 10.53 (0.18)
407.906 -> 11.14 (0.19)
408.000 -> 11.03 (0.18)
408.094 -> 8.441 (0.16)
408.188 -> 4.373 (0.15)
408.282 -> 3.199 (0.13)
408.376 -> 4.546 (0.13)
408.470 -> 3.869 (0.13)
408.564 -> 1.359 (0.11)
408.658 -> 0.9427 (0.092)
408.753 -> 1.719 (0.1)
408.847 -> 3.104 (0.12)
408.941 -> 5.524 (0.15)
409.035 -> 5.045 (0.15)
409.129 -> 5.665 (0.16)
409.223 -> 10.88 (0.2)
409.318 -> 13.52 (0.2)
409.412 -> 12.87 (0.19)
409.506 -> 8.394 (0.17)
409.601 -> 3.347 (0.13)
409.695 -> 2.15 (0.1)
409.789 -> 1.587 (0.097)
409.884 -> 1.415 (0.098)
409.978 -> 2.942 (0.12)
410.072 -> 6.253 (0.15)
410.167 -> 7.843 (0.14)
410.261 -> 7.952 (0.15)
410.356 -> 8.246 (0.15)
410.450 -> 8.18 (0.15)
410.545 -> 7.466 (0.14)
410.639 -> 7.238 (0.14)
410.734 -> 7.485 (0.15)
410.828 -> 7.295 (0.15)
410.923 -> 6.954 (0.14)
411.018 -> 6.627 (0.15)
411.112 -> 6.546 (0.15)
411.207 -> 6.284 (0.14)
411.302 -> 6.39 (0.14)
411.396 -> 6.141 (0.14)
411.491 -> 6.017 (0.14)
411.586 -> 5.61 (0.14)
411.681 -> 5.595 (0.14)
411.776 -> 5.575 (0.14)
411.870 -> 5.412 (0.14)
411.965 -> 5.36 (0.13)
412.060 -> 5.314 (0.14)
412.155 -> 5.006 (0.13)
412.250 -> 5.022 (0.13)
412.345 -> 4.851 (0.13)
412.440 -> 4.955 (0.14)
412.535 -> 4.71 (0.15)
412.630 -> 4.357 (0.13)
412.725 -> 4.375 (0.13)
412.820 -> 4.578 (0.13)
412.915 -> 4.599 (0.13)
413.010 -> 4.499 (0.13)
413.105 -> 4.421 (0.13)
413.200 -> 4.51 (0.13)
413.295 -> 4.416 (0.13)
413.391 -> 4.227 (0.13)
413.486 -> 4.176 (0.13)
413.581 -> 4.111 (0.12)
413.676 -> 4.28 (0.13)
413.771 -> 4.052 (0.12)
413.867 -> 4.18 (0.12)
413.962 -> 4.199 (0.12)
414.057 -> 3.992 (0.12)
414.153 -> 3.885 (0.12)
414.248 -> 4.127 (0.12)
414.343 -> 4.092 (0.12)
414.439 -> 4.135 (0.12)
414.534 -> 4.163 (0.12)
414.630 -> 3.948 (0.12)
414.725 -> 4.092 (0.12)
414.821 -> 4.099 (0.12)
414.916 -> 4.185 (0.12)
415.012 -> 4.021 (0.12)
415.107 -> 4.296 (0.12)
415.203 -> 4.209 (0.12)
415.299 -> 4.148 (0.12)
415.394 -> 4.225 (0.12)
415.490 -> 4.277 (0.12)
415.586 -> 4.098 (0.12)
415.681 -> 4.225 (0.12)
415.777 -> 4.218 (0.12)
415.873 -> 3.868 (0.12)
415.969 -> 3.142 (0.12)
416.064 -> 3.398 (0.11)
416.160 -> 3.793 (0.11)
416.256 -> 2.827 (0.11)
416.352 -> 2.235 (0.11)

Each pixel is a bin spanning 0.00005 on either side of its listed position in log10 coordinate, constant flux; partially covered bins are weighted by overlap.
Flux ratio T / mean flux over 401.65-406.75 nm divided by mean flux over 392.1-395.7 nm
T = 2.51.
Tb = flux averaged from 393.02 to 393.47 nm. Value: 1.85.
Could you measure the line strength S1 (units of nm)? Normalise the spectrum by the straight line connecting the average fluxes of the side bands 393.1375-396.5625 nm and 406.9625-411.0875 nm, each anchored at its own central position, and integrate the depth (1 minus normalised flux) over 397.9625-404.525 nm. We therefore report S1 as 0.95 nm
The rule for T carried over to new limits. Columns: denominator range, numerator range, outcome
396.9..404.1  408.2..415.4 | 1.64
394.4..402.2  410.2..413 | 2.37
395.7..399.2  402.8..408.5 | 2.52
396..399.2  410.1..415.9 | 2.19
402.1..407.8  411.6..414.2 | 0.88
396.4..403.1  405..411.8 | 2.15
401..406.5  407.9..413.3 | 1.27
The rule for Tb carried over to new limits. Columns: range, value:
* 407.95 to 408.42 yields 6.36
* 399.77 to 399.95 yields 1.01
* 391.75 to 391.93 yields 1.73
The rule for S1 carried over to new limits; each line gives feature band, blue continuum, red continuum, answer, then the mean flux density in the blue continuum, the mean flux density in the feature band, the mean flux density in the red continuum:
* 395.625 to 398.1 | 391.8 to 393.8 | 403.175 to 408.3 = 0.81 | 1.65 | 1.99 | 5.85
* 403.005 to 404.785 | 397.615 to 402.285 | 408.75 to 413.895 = -0.39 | 2.94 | 4.75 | 5.66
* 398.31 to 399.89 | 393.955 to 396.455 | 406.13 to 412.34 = 0.21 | 2.03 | 2.79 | 6.33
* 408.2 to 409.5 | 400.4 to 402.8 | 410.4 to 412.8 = -0.06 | 3.68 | 5.62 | 5.94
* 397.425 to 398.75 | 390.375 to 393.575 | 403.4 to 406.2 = 0.36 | 1.67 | 2.32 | 4.82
